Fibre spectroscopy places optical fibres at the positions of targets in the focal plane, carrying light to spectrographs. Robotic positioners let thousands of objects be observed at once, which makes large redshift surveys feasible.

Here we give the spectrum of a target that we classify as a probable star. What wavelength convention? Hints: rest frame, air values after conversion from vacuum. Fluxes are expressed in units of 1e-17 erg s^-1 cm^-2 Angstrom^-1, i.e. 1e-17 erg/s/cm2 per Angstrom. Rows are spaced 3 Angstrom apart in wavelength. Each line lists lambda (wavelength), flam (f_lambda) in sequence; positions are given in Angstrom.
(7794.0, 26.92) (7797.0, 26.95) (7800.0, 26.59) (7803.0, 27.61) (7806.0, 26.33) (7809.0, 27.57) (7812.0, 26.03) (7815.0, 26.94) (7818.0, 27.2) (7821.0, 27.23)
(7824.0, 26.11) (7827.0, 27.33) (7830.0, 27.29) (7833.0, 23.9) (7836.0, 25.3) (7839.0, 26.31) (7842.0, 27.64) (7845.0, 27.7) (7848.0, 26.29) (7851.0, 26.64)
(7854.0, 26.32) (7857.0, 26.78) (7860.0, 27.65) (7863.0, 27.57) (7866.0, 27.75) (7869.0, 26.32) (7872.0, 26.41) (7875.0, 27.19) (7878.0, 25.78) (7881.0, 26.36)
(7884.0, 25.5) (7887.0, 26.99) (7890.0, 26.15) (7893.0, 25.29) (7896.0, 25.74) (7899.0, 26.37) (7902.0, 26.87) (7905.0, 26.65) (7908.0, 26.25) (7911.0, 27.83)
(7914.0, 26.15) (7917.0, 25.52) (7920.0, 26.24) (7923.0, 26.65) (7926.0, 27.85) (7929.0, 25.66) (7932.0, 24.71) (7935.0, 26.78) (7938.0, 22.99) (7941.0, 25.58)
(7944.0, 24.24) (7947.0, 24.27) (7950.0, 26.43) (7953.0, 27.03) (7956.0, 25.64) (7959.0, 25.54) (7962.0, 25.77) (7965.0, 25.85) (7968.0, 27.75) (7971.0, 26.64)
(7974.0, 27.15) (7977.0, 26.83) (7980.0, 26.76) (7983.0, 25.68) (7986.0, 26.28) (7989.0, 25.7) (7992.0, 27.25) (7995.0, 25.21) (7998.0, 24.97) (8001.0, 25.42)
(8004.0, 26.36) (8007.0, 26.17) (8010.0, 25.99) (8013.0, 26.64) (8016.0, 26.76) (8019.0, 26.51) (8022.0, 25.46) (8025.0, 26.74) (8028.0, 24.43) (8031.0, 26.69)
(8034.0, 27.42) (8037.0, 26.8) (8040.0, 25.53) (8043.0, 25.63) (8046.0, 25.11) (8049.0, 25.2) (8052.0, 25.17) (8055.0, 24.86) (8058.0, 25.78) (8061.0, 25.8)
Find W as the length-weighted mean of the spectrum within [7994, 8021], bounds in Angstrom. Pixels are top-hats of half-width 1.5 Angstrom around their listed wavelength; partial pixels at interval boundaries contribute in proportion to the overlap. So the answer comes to 26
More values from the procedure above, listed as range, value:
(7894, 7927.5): 26.5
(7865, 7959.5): 26.1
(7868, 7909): 26.3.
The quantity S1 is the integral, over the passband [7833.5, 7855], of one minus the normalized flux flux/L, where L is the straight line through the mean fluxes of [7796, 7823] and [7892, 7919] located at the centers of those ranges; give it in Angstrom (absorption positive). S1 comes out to 0.18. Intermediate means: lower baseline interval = 26.9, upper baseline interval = 26.3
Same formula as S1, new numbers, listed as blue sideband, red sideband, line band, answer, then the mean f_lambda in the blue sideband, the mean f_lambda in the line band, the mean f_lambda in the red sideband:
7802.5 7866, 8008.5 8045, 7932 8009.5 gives 1.34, 26.8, 25.9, 26.2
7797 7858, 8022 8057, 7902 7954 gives 0.58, 26.7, 25.9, 25.8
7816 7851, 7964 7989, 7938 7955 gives 0.82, 26.6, 25.3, 26.6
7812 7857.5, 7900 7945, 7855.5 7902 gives -0.42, 26.6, 26.5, 26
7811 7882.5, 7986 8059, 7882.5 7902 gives 0.30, 26.7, 26.1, 25.9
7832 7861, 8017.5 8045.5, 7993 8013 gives 0.27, 26.5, 25.8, 26.1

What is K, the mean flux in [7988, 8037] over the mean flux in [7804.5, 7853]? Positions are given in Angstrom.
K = 0.98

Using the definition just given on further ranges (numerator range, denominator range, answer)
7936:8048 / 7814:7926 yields 0.98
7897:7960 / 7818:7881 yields 0.97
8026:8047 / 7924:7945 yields 1.02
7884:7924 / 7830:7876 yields 0.99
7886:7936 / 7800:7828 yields 0.98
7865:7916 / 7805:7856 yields 0.99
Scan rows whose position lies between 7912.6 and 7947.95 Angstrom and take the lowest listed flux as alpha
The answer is 22.99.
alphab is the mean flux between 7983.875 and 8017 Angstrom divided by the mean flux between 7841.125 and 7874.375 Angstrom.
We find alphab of 1.0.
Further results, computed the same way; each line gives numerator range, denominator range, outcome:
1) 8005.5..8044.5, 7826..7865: 0.98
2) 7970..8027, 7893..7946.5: 1.01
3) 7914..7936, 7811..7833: 0.98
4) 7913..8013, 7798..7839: 0.98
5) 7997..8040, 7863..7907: 0.99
